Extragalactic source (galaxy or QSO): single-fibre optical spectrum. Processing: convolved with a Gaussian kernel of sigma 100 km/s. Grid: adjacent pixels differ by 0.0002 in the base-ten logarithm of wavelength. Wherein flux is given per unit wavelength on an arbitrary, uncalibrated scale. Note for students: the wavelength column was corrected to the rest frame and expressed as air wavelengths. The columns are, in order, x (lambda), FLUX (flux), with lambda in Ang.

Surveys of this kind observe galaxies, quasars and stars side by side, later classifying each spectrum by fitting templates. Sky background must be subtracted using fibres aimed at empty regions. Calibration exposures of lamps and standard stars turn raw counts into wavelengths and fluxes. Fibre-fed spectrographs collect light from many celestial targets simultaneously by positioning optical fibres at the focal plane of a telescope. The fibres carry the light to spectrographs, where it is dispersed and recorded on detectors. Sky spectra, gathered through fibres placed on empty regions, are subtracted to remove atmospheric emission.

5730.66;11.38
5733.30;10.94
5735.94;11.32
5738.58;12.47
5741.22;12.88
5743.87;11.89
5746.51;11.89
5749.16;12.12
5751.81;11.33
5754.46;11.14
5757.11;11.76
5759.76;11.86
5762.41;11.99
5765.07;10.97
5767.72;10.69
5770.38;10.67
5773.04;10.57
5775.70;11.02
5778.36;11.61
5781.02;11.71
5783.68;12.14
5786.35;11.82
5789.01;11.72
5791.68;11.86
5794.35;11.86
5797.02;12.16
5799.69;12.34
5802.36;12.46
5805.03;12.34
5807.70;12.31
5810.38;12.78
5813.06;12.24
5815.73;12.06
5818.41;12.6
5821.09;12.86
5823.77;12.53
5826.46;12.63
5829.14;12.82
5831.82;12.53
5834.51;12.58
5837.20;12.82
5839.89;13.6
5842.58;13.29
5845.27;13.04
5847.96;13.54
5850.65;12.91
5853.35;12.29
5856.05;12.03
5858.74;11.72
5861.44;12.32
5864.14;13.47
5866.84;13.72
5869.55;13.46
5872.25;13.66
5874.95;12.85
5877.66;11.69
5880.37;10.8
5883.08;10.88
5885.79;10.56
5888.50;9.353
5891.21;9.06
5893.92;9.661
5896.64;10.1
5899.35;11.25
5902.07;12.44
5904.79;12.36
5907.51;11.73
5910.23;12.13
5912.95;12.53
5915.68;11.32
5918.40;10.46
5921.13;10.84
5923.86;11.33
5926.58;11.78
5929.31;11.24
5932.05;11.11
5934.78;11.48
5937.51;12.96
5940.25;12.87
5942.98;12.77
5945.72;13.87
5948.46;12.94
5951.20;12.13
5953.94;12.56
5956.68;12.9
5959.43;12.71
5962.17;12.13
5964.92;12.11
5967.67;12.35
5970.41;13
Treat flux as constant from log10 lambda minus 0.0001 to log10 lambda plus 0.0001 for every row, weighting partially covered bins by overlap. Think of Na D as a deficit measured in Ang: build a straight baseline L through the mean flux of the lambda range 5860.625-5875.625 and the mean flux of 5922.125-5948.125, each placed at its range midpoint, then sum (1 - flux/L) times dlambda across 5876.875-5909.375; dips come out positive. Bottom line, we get 5.2 Ang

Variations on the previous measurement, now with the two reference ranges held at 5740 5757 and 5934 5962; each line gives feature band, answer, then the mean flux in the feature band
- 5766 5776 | 1.0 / 10.7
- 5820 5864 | -1.7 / 12.7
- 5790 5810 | -0.2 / 12.2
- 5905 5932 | 2.3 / 11.5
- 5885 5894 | 2.1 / 9.61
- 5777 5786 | 0.1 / 11.8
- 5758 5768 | 0.4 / 11.5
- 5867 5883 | -0.1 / 12.4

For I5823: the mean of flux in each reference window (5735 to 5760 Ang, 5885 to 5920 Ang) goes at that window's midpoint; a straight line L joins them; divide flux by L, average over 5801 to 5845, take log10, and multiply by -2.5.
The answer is -0.11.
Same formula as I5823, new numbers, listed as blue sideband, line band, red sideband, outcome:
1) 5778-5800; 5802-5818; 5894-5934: -0.05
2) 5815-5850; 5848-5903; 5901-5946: 0.06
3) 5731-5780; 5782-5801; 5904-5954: -0.03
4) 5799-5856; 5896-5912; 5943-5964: 0.08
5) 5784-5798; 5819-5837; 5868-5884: -0.05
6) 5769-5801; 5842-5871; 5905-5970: -0.09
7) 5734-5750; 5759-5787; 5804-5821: 0.08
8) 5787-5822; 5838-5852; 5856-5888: -0.09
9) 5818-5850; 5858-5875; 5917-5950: -0.04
